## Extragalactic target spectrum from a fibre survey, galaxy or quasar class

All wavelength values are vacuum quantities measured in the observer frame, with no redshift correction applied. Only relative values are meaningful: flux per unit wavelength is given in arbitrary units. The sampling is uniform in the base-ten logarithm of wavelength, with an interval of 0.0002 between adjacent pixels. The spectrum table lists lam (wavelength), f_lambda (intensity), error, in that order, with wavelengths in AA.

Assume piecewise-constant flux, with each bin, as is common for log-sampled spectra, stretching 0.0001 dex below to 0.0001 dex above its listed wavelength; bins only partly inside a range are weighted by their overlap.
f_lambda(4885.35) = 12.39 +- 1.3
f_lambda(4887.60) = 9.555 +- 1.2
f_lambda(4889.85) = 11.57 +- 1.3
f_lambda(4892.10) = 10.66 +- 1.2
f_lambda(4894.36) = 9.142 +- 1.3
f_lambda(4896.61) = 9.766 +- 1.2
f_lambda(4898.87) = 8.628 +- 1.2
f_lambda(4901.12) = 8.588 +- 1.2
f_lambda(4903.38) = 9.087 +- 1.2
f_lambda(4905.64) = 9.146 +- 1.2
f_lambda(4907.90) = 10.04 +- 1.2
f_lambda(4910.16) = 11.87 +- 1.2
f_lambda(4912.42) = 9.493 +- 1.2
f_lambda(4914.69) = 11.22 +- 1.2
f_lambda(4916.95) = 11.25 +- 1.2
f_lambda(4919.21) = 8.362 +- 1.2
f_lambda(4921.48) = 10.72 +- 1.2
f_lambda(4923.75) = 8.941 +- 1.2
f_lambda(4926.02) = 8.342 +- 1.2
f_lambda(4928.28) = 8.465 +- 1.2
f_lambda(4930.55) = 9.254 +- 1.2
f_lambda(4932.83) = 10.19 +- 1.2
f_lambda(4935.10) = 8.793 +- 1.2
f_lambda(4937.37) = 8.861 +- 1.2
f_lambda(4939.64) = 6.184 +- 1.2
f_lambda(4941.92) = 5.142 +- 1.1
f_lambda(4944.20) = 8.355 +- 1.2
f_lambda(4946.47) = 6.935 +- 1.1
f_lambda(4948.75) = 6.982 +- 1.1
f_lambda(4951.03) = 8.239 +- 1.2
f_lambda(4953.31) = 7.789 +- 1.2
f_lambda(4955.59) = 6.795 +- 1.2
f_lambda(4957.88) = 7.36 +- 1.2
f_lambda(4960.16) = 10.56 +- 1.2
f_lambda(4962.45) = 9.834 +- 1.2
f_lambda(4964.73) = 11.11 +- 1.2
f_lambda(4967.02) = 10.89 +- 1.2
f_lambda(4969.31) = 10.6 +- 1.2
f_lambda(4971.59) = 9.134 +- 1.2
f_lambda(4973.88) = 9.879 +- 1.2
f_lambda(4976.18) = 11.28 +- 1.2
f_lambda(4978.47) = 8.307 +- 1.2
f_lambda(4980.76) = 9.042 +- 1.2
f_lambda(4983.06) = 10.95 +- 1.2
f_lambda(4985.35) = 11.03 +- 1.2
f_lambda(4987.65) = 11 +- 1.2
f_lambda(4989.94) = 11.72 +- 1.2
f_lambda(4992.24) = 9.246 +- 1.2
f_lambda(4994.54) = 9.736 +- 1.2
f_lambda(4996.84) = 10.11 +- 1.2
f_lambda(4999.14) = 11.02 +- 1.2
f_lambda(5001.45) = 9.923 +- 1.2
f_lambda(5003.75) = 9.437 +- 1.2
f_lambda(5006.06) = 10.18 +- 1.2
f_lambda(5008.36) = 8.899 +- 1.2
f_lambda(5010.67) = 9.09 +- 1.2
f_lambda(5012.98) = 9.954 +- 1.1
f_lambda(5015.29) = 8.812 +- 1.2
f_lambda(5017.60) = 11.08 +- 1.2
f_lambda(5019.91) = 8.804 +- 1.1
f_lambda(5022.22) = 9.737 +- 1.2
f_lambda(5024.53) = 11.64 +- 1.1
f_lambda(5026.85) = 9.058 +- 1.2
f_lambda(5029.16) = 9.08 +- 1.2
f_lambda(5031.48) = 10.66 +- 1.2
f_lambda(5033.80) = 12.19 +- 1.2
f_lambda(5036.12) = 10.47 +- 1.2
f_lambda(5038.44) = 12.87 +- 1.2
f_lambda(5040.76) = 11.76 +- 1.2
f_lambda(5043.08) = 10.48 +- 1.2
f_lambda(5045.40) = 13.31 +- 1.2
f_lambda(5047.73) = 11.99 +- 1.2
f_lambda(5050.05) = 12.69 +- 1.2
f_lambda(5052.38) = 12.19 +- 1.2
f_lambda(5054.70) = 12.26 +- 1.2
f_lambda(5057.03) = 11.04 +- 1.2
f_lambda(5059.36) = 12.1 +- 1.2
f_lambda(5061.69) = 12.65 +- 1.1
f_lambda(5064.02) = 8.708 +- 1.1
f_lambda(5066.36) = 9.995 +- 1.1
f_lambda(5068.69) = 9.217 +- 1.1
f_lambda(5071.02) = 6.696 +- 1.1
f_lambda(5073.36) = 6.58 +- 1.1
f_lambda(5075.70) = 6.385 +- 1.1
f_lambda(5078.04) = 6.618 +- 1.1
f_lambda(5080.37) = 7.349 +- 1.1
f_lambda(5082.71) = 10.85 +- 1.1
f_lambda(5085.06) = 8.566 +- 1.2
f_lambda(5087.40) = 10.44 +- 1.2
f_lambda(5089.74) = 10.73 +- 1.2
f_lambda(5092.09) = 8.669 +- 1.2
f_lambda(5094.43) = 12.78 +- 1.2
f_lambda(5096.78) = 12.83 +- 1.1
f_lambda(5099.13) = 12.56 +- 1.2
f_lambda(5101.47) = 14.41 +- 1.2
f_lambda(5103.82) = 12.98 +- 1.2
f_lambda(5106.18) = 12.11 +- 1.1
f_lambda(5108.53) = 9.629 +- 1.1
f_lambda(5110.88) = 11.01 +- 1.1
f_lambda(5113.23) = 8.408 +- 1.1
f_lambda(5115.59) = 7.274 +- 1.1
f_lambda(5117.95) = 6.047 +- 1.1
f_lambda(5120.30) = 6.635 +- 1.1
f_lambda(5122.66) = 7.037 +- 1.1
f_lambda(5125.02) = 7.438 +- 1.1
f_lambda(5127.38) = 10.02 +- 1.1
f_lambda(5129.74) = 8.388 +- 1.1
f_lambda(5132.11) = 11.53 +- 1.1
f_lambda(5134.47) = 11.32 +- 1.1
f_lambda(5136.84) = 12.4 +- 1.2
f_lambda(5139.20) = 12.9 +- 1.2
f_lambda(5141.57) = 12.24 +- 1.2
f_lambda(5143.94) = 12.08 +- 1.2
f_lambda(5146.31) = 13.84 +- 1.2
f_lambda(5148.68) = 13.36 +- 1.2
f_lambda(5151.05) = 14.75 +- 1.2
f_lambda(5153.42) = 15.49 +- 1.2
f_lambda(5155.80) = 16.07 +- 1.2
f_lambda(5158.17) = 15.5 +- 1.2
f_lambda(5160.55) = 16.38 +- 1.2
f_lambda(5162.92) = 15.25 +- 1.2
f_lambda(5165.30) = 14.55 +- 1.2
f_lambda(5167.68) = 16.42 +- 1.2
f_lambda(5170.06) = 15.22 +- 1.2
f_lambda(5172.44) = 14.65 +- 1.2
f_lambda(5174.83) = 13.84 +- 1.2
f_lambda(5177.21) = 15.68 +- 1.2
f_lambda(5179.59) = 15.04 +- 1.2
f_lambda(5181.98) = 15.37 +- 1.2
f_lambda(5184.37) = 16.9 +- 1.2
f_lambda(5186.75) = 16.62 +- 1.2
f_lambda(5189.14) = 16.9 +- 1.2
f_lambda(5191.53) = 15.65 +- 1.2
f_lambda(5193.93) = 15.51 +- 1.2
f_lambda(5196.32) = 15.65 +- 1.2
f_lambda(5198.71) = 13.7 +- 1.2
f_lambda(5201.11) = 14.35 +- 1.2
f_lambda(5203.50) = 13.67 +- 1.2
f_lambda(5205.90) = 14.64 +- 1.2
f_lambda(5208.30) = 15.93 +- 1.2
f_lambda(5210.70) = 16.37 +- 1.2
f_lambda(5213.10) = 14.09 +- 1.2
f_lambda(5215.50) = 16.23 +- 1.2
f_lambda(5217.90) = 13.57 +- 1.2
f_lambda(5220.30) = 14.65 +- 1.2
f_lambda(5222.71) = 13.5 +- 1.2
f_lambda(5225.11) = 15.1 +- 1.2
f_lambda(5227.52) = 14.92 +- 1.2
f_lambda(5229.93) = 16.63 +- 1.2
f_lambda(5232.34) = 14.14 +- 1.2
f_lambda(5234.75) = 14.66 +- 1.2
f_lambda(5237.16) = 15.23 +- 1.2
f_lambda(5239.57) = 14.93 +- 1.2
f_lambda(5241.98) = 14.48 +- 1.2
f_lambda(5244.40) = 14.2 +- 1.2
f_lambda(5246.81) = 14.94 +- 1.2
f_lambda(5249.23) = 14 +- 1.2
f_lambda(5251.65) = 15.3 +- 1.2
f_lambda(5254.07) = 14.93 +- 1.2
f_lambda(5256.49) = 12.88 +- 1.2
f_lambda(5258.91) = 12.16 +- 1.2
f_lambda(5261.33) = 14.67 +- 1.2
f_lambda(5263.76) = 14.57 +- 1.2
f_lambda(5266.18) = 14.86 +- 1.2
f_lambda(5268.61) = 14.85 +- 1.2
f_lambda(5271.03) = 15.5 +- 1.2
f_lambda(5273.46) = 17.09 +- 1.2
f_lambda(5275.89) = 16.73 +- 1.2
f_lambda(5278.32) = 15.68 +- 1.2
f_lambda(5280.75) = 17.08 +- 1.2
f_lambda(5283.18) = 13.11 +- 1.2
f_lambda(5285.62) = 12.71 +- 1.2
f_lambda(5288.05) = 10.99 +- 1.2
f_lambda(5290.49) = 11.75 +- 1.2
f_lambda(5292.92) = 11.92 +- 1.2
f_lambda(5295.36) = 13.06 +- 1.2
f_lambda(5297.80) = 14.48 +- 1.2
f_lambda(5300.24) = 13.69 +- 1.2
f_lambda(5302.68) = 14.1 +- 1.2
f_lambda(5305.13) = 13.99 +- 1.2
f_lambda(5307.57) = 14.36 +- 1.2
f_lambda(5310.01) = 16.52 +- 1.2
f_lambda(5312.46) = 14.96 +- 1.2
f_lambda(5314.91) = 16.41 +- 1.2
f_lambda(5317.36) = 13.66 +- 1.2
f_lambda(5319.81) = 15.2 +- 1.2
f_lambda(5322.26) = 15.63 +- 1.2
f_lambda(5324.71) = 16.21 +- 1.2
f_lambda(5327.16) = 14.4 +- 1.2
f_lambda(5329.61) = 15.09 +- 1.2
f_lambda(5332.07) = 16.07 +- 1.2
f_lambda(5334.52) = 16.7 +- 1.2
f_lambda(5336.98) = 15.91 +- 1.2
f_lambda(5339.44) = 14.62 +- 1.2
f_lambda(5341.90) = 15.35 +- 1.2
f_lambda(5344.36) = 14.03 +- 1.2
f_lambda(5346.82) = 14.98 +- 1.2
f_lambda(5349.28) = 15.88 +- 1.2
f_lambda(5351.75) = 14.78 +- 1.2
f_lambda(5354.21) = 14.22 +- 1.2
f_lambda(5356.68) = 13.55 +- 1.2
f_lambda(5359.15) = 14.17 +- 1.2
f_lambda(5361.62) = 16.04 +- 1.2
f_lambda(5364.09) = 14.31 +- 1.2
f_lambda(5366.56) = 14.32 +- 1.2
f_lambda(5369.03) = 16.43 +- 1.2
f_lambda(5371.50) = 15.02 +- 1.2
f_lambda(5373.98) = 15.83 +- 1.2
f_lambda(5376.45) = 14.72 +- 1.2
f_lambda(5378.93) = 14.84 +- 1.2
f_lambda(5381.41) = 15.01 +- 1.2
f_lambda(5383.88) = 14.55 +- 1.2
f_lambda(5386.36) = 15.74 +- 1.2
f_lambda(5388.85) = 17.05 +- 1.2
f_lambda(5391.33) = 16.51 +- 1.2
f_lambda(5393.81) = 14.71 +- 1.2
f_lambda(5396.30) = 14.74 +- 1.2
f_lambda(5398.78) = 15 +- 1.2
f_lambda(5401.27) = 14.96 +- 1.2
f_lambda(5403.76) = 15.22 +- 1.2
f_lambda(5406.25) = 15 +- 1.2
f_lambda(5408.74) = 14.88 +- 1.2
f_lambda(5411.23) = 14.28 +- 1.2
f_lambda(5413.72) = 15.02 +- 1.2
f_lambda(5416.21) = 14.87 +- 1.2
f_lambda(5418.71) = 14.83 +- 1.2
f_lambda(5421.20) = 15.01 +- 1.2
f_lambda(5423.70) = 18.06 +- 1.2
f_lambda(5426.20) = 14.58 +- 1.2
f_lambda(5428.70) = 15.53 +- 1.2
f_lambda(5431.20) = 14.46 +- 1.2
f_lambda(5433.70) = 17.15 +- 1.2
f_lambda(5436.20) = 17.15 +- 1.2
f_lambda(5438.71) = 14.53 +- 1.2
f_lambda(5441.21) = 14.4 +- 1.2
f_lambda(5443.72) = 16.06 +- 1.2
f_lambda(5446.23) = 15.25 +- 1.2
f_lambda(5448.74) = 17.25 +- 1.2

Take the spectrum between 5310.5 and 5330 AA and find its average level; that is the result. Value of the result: 15.2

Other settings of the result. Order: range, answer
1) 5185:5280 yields 15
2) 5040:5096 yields 10.2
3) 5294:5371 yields 14.9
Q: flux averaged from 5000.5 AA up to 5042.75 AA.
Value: 10.2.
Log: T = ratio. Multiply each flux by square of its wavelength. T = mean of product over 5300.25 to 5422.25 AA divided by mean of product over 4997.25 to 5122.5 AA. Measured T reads 1.7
